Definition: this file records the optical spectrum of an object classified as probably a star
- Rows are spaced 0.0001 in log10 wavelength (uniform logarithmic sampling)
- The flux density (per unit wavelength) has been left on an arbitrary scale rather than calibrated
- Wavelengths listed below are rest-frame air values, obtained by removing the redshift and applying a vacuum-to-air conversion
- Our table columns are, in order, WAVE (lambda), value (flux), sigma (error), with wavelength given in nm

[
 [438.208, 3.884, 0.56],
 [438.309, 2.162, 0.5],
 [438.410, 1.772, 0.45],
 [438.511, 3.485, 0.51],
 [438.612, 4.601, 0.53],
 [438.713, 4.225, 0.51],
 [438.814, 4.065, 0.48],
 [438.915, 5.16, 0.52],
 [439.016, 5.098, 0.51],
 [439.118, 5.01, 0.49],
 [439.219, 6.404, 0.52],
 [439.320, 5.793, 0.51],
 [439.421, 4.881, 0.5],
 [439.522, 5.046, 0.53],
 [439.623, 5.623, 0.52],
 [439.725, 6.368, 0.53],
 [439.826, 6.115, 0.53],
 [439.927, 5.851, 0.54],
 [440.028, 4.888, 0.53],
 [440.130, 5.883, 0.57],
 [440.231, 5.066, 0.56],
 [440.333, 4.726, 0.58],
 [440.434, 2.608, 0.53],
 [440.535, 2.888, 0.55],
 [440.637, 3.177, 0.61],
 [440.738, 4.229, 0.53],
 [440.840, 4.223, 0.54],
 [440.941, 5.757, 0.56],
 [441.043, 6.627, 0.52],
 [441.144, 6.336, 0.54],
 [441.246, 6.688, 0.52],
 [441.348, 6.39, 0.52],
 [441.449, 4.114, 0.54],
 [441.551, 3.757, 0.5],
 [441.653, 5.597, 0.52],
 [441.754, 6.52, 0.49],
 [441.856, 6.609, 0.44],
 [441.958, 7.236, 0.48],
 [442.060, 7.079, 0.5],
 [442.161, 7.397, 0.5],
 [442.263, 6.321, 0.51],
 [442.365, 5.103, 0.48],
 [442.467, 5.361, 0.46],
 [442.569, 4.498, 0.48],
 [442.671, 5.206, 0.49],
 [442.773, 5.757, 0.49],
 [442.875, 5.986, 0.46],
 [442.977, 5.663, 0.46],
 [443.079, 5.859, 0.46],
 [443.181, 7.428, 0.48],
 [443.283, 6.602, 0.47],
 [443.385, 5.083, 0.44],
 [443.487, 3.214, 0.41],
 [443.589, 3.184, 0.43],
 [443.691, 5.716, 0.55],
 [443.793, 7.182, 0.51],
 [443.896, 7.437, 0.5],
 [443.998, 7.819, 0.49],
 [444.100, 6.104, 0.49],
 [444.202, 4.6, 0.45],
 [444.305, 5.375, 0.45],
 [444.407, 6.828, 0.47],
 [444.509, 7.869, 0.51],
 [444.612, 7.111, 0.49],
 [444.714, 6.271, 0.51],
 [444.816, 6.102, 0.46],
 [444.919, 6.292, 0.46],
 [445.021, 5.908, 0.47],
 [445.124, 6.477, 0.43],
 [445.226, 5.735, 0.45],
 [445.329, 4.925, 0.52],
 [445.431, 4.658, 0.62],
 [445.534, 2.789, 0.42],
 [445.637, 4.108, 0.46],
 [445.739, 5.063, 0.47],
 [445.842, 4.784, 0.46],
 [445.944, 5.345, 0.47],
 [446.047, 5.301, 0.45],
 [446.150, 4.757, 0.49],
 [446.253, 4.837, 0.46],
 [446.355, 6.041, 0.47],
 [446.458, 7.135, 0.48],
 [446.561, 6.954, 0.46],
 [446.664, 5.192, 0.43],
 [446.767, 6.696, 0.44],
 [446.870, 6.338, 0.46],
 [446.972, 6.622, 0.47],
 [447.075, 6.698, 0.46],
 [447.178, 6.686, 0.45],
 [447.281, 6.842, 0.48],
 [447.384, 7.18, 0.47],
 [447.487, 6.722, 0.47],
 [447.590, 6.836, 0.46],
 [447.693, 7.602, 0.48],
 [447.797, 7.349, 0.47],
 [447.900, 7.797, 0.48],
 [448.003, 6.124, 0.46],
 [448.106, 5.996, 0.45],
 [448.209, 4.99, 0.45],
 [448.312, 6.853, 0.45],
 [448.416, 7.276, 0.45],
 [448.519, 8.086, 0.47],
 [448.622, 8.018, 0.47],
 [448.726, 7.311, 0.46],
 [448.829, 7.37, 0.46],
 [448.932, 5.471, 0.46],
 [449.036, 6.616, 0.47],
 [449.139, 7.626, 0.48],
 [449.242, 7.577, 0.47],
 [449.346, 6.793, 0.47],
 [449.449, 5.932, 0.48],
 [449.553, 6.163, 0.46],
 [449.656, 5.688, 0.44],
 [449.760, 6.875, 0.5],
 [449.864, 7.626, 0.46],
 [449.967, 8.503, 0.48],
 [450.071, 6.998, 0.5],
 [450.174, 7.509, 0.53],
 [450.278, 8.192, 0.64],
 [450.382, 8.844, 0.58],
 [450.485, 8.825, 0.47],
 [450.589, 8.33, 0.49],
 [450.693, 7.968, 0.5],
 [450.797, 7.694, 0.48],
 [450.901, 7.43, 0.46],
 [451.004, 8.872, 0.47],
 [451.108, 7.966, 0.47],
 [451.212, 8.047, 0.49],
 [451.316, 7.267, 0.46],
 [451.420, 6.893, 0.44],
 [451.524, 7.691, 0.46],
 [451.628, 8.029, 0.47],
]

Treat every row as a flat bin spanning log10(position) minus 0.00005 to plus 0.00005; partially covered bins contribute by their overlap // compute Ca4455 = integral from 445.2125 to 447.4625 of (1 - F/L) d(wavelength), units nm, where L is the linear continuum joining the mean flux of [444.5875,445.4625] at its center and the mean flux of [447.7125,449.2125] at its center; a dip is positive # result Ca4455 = 0.24 nm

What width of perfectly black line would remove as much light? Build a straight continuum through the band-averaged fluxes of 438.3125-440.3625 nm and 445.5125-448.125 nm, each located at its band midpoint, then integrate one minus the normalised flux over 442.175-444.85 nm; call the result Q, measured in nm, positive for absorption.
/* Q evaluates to -0.16 nm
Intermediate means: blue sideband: 4.94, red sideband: 6.11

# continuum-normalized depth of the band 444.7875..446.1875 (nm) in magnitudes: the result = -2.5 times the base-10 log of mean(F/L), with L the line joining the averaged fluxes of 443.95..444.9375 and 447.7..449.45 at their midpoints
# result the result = 0.26 mag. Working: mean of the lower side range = 6.44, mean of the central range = 5.15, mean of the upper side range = 6.94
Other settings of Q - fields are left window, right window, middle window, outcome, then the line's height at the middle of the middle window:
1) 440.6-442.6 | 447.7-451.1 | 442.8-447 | 0.371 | 6.36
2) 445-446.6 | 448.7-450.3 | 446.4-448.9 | -0.295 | 6.13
